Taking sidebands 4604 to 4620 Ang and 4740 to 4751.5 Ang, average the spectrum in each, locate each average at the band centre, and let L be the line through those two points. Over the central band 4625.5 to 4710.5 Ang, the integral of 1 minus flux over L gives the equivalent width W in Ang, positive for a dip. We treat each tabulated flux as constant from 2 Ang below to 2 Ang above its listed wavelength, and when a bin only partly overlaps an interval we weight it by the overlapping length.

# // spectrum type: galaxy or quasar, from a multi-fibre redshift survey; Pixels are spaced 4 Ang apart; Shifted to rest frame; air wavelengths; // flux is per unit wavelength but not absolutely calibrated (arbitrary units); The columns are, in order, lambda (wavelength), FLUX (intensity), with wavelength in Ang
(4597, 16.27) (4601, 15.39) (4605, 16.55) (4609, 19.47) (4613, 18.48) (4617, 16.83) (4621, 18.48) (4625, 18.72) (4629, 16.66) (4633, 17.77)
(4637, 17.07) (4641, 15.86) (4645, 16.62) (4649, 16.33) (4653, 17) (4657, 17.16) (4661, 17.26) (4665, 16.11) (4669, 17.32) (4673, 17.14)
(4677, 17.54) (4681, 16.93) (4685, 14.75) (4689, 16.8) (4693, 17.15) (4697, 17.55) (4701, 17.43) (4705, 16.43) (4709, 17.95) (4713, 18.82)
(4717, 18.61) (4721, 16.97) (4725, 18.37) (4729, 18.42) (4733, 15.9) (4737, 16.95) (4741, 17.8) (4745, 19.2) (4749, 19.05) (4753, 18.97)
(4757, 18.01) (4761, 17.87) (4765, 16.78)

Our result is 6.4 Ang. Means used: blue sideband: 18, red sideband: 18.8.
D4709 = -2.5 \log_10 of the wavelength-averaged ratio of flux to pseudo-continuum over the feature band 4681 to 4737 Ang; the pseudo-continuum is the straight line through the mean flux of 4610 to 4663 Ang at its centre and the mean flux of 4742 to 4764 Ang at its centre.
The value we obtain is 0.05 mag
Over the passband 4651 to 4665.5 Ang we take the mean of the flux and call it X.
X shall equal 17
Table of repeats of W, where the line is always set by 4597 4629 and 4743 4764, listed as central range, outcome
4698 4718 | 0.5 Ang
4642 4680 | 2.1 Ang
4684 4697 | 1.1 Ang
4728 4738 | 0.8 Ang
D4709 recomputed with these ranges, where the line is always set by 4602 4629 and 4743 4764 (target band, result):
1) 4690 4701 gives 0.06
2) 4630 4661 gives 0.07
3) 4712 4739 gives 0.04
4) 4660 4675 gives 0.07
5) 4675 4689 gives 0.11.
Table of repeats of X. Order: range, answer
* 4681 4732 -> 17.4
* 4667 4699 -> 16.9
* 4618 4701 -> 17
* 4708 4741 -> 17.7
